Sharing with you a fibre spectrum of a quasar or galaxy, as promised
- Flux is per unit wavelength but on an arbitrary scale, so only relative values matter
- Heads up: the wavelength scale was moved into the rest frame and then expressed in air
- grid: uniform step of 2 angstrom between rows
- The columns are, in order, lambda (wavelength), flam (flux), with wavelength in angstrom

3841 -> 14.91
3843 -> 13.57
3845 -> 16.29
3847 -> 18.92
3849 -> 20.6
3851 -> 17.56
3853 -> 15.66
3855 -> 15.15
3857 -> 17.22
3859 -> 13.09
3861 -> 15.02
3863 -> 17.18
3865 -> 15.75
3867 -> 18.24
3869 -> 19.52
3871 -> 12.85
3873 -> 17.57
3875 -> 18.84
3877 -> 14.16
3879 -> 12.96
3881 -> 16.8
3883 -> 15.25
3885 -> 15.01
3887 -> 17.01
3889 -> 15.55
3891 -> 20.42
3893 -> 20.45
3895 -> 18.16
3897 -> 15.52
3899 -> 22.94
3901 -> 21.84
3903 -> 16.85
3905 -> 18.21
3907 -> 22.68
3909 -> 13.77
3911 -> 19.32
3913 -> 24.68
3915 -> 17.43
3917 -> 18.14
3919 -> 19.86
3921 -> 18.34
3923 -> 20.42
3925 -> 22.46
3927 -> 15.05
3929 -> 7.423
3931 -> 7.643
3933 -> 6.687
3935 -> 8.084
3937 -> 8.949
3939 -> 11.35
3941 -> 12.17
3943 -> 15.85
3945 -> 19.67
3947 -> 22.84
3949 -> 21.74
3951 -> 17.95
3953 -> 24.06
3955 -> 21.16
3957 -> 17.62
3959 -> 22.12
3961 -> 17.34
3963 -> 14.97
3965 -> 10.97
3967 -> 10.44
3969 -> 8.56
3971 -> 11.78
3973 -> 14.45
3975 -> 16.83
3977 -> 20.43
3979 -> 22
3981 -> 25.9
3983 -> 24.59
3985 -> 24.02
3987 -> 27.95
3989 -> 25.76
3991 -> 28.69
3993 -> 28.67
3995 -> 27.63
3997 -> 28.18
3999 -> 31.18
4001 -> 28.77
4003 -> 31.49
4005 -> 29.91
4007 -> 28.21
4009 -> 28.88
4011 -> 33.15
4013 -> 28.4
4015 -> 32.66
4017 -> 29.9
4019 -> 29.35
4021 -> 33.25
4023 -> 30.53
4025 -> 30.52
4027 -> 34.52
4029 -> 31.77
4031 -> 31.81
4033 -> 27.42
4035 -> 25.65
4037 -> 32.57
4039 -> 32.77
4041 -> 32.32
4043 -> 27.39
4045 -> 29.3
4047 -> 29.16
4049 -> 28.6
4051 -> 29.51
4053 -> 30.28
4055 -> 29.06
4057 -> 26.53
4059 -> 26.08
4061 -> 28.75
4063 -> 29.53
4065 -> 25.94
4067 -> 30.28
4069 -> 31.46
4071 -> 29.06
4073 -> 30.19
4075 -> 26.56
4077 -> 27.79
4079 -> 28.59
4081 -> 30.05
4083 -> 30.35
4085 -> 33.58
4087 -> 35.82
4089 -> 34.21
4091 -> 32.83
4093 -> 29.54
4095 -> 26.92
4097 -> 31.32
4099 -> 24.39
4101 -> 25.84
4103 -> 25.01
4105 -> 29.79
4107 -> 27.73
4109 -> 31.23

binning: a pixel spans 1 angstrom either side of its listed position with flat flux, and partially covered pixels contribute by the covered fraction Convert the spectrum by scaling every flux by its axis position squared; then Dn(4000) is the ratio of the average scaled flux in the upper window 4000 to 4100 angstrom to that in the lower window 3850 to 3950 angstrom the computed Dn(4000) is 1.95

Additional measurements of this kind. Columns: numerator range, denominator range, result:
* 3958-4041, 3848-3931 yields 1.58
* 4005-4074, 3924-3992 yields 1.80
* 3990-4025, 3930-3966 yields 1.97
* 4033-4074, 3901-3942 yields 2.00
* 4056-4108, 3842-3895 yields 1.96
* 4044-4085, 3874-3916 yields 1.75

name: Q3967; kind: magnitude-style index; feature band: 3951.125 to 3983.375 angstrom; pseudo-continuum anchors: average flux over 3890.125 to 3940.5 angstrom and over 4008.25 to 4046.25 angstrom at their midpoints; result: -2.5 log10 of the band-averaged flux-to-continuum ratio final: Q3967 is 0.30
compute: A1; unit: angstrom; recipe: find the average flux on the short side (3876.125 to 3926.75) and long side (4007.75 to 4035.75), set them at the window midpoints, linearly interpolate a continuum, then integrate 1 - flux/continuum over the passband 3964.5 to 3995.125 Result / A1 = 7.00 angstrom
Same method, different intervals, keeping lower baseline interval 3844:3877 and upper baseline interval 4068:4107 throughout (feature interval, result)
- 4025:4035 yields -1.7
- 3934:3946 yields 4.9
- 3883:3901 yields 0.4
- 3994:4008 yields -2.6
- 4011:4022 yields -2.3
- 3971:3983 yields 1.9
